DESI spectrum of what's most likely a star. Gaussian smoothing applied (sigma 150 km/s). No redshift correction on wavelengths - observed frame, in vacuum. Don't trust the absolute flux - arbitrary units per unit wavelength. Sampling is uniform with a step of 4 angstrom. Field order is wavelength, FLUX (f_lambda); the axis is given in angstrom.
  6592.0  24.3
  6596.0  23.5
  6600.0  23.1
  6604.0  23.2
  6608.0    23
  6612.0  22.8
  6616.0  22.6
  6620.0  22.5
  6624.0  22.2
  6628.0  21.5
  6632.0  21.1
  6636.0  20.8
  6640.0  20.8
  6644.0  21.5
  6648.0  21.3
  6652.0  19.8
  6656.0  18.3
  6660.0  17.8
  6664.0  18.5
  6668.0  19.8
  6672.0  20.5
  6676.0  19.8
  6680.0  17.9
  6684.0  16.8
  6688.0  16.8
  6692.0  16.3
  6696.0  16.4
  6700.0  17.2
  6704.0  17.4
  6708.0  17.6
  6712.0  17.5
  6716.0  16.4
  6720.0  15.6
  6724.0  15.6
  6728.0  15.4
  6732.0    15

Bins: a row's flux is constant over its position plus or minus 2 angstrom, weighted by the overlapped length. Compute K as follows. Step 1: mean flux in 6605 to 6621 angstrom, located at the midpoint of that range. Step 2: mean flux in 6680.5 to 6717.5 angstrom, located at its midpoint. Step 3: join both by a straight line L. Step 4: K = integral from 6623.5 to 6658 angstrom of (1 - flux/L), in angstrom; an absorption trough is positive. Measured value 0.3 angstrom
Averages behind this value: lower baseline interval 22.8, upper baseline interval 17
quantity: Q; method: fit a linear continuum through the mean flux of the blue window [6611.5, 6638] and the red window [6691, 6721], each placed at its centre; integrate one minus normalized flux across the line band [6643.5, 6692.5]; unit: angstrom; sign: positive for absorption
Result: 0.94 angstrom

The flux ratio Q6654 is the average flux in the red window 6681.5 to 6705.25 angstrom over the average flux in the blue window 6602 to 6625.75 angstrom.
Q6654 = 0.74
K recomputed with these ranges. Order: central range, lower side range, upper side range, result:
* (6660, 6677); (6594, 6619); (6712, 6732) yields -0.2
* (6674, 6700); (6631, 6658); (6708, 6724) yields 1.2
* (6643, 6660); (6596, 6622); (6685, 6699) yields -0.2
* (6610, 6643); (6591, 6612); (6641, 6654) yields 0.3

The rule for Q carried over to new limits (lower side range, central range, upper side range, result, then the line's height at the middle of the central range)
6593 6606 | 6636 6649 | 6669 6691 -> -0.3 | 20.7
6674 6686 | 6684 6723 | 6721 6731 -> 0.0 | 16.8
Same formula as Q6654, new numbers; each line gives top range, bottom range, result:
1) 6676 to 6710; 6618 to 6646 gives 0.80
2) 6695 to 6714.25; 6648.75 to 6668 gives 0.91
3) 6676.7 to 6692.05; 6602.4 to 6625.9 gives 0.76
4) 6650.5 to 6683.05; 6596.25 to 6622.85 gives 0.83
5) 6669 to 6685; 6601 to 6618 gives 0.83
